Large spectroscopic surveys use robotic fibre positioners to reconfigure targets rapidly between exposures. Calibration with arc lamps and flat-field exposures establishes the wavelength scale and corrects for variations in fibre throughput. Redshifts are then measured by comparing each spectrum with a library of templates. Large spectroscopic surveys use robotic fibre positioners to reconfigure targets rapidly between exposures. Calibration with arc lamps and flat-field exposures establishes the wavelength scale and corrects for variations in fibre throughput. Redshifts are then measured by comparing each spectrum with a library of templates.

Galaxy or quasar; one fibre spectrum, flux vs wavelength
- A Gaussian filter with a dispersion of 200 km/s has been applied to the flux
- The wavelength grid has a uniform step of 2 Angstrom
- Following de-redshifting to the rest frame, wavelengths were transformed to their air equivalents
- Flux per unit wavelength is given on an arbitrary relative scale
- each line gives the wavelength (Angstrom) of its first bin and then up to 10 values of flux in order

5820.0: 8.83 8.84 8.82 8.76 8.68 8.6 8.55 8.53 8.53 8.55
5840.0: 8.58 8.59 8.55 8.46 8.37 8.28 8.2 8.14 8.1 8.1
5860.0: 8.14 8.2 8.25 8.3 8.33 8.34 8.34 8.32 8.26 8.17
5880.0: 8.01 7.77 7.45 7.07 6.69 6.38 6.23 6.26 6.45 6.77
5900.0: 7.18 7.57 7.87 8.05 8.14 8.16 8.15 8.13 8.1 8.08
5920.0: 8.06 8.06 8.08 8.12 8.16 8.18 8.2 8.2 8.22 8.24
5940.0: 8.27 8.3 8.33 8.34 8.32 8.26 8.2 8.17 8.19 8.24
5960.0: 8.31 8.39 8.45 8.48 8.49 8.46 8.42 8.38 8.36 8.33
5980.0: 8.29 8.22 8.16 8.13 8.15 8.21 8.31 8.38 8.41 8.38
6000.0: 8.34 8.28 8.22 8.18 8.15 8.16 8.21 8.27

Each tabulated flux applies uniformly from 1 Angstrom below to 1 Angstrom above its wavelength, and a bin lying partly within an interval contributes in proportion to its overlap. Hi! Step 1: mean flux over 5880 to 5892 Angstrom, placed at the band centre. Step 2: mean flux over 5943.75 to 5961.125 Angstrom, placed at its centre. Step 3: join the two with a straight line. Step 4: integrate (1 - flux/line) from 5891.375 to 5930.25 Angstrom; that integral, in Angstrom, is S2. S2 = -0.9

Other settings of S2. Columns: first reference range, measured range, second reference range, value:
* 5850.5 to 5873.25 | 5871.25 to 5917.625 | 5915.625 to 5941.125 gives 3.6 Angstrom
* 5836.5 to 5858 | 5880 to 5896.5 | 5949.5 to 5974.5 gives 2.9 Angstrom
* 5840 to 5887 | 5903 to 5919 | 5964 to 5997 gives 0.3 Angstrom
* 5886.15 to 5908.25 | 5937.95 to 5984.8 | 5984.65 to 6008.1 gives -3.0 Angstrom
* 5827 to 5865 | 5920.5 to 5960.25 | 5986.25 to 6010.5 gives 0.5 Angstrom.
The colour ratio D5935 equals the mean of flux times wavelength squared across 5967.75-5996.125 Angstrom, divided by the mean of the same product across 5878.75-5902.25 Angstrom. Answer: 1.23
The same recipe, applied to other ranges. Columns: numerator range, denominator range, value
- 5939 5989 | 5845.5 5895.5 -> 1.10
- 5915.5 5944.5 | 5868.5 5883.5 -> 1.02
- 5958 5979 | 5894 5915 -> 1.13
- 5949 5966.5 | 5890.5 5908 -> 1.19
